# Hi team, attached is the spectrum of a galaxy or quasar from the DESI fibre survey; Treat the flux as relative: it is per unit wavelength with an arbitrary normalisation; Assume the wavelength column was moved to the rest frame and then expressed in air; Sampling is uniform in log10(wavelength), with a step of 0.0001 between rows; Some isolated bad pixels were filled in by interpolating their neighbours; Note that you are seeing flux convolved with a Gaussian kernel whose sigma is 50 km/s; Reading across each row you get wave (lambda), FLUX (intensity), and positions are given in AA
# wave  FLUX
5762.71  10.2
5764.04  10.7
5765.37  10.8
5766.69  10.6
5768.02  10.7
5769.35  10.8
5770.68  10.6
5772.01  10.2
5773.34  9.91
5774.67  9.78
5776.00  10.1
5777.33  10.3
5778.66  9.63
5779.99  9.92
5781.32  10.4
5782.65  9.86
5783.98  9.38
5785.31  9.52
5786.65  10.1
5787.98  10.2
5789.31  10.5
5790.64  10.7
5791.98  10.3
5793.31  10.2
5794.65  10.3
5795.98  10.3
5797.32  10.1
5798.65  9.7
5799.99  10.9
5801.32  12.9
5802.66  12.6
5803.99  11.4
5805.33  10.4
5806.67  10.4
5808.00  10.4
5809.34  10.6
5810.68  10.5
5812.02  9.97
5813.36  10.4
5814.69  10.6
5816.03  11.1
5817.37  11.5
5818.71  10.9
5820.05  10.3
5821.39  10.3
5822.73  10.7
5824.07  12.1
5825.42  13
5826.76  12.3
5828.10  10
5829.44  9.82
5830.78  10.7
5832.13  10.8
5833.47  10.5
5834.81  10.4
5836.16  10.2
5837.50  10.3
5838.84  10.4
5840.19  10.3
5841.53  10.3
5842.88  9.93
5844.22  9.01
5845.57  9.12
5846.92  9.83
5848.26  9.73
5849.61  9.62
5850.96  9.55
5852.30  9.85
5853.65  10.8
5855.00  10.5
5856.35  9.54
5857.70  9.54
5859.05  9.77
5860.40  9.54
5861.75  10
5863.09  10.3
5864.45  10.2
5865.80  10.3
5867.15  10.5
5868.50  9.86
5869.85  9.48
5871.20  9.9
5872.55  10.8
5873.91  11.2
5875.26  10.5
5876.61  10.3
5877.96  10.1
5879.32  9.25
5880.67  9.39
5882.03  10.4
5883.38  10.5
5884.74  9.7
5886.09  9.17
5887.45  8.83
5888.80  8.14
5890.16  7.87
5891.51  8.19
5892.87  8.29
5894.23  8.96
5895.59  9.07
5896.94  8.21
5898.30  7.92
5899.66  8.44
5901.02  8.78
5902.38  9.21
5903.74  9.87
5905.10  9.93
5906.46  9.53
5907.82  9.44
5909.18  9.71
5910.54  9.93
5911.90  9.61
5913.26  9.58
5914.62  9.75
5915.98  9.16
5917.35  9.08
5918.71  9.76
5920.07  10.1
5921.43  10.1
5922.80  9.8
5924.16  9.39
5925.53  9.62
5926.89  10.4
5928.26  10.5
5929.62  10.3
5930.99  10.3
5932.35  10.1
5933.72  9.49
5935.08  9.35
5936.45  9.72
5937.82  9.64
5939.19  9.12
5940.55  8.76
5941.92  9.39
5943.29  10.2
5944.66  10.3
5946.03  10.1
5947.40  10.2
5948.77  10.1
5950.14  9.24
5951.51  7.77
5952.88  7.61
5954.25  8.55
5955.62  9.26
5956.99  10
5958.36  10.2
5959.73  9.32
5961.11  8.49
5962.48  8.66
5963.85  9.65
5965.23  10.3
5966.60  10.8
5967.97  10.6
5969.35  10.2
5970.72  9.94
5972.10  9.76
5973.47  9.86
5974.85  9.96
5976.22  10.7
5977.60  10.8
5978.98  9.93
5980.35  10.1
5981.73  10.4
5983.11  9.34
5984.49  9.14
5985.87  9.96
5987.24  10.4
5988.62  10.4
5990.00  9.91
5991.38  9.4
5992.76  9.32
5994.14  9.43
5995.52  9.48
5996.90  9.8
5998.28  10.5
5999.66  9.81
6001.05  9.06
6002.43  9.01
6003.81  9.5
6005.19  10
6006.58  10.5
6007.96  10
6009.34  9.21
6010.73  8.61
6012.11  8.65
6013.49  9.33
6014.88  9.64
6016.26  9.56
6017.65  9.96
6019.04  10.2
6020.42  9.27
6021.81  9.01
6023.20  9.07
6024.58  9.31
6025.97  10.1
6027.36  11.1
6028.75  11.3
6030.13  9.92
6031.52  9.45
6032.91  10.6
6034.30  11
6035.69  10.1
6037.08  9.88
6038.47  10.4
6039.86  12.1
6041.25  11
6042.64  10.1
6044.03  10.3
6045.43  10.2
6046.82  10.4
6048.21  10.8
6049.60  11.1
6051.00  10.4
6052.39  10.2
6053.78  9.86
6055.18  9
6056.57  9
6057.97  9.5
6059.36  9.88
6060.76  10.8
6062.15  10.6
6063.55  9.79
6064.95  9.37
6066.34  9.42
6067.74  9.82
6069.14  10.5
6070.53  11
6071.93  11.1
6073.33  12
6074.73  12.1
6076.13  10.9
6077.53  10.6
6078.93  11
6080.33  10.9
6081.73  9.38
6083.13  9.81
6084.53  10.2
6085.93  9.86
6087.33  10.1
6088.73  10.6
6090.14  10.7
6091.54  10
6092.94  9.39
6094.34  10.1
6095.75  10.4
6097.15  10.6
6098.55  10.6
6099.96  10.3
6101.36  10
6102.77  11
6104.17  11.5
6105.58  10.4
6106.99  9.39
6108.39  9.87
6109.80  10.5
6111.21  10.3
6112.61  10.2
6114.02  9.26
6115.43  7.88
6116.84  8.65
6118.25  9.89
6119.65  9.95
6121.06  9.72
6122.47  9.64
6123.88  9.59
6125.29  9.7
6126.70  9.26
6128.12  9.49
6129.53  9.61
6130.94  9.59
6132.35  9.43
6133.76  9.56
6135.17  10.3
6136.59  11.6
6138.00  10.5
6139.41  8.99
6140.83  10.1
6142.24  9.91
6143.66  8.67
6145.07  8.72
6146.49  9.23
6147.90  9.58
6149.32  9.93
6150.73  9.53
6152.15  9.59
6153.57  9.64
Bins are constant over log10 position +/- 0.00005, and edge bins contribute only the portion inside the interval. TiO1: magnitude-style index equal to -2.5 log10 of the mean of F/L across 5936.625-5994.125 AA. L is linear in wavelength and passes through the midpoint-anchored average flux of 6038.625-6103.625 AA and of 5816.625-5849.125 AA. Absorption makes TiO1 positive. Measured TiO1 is 0.08 mag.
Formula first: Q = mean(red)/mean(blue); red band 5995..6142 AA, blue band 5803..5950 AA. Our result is 1.01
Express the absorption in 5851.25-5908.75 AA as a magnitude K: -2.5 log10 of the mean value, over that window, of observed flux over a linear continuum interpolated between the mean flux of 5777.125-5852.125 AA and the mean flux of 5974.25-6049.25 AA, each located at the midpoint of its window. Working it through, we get 0.078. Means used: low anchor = 10.4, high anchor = 9.96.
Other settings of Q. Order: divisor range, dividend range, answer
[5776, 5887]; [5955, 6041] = 0.96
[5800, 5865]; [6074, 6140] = 0.96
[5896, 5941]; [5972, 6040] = 1.03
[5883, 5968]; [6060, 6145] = 1.07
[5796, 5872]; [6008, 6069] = 0.96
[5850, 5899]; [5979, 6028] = 1.01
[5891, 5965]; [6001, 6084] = 1.07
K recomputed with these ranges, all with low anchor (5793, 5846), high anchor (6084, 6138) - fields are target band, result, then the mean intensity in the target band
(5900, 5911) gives 0.10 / 9.51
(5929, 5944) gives 0.08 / 9.67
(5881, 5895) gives 0.17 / 9.01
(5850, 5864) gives 0.07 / 9.93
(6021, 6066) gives 0.00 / 10.2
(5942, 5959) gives 0.10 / 9.46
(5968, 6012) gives 0.05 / 9.82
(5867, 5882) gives 0.04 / 10.1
